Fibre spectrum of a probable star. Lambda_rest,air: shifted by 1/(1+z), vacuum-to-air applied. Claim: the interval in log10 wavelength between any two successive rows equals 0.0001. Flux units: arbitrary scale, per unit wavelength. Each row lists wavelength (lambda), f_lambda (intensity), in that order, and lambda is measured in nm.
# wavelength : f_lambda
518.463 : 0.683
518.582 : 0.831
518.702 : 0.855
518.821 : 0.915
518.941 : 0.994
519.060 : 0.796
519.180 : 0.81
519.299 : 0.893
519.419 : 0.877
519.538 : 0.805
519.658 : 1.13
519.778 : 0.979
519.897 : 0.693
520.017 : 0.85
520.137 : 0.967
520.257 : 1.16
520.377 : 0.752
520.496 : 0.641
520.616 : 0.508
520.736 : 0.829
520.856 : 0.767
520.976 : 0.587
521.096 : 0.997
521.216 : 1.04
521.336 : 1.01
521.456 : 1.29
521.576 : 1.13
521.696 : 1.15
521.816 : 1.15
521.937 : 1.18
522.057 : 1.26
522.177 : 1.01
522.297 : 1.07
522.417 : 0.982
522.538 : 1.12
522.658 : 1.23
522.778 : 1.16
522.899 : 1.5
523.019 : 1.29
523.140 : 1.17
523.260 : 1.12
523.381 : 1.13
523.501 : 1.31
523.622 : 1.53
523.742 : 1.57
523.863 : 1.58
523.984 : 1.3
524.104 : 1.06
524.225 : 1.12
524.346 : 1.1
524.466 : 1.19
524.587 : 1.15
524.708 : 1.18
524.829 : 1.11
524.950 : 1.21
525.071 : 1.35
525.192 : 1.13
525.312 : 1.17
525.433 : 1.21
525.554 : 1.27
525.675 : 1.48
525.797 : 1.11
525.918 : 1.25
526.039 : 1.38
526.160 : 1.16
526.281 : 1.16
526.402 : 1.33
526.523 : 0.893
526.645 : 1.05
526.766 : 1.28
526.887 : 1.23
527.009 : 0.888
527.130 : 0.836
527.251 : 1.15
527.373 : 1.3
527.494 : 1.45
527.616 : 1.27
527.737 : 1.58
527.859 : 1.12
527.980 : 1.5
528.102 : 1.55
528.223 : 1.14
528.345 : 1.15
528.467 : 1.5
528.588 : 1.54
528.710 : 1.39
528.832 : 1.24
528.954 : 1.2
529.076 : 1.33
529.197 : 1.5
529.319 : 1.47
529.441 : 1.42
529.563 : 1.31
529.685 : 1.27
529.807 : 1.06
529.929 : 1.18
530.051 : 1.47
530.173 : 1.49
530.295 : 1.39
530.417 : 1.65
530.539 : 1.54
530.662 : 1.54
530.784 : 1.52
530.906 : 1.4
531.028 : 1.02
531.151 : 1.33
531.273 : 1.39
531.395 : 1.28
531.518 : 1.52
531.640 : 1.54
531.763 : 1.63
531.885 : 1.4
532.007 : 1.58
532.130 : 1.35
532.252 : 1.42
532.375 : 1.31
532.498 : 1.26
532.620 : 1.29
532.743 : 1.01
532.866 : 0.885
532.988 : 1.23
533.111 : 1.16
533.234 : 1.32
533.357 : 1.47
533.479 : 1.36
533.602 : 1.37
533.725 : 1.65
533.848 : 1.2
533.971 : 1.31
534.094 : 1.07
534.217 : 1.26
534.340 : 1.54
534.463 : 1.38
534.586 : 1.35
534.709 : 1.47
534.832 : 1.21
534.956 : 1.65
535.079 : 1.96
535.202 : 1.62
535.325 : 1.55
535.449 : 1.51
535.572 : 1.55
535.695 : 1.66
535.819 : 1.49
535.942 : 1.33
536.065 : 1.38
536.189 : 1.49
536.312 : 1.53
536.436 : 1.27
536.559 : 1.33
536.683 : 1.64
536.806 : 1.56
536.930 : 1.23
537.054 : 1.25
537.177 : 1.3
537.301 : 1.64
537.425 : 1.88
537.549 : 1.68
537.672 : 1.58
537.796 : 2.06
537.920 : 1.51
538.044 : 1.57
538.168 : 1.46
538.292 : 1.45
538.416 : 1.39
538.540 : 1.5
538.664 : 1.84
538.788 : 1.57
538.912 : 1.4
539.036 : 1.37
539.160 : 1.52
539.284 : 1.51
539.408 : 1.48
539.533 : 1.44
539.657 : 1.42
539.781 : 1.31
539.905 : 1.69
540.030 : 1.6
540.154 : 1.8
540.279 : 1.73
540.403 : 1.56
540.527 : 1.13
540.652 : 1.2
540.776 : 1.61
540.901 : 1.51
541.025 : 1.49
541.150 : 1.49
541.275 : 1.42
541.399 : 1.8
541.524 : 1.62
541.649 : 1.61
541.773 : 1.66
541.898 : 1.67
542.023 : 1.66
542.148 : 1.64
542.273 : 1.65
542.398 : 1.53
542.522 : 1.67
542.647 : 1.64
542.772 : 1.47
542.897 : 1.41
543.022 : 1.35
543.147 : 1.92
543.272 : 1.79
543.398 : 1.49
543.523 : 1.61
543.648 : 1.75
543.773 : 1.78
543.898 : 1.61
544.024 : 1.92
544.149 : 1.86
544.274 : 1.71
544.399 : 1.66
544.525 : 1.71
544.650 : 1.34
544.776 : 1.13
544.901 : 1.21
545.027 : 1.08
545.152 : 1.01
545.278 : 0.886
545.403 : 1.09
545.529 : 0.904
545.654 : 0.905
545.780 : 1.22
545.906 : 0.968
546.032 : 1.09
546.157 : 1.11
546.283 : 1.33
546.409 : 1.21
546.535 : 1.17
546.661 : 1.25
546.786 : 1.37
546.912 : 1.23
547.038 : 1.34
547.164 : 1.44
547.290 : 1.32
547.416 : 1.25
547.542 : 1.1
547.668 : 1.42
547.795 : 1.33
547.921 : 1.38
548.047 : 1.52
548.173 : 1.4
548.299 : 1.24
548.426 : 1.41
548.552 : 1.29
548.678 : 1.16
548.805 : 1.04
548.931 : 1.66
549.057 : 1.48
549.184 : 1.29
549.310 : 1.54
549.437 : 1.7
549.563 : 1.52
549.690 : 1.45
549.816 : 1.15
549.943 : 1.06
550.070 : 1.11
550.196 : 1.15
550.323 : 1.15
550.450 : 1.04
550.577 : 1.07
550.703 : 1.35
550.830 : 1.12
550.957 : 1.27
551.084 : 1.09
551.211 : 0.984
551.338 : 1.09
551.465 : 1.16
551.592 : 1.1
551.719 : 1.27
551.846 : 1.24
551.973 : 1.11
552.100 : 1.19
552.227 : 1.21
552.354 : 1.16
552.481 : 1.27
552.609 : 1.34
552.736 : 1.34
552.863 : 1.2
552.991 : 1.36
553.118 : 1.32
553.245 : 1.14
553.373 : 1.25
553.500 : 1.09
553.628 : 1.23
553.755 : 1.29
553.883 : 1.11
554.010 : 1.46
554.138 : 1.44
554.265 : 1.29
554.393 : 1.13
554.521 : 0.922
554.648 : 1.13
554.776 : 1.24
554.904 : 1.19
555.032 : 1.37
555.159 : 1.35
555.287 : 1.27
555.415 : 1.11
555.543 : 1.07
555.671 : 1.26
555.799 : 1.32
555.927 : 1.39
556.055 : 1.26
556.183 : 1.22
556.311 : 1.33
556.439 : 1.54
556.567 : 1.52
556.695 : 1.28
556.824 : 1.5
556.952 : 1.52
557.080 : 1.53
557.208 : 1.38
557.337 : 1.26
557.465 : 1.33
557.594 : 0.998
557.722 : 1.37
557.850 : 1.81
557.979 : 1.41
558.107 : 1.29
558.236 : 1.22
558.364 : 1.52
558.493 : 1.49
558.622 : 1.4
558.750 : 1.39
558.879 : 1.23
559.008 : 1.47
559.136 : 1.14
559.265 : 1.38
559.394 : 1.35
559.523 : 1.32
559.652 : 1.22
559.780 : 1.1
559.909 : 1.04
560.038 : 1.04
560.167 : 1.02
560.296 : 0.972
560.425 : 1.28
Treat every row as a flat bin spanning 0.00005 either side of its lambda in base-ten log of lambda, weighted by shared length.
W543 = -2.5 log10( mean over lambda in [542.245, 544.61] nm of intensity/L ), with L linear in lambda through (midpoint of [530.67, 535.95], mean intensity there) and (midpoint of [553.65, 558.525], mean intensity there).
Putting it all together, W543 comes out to -0.21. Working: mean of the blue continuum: 1.39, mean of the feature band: 1.66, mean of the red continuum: 1.32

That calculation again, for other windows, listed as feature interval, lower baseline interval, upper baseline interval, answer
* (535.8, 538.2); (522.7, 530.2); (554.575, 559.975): -0.176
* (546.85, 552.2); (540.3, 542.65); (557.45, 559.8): 0.153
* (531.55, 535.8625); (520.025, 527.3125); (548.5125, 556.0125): -0.197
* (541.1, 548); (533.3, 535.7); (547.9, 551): -0.053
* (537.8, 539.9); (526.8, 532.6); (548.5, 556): -0.154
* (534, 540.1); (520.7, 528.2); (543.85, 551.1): -0.201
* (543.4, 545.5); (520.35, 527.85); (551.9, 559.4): -0.165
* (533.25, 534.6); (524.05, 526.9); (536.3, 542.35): 0.032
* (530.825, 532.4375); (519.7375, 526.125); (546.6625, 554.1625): -0.195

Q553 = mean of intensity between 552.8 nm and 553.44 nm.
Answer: 1.25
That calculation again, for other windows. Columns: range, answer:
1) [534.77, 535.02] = 1.43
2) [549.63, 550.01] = 1.22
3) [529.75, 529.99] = 1.12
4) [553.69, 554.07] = 1.29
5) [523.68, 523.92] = 1.58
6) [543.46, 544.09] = 1.74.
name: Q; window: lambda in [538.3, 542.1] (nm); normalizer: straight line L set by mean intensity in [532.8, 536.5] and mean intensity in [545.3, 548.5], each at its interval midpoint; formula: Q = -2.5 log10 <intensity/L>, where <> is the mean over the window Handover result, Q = -0.15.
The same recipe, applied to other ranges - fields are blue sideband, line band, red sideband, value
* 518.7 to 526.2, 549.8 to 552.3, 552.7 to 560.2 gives 0.104 mag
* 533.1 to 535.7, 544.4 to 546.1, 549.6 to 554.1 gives 0.137 mag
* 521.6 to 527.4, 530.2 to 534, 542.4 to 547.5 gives -0.084 mag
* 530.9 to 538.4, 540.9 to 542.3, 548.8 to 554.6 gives -0.187 mag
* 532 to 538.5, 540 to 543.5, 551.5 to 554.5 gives -0.160 mag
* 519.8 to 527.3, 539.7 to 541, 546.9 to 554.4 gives -0.242 mag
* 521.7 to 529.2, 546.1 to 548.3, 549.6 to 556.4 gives -0.072 mag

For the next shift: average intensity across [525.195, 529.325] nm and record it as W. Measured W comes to 1.26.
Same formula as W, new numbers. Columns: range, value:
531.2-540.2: 1.45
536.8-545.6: 1.52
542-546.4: 1.43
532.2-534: 1.28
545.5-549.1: 1.26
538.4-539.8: 1.49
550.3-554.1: 1.2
